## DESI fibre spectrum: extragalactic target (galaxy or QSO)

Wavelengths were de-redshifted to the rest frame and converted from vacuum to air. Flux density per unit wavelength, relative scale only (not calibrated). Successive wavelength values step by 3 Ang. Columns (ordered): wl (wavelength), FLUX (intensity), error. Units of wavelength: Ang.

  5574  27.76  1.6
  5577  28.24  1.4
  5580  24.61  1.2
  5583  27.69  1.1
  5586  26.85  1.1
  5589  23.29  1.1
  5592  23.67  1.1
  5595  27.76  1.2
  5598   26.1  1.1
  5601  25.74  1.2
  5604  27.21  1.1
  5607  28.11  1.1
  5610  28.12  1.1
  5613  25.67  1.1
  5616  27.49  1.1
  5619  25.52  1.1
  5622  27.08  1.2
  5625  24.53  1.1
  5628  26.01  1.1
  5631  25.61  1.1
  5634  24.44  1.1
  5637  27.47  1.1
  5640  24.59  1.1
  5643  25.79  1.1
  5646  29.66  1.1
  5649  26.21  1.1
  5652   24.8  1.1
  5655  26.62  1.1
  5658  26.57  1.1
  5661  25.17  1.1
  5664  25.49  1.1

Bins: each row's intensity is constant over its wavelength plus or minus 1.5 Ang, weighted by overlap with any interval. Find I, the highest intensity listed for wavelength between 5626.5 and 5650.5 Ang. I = 29.66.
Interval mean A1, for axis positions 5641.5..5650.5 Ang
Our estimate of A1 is 27.2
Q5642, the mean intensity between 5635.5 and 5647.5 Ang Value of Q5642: 26.9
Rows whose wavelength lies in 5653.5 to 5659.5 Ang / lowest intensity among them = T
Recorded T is 26.57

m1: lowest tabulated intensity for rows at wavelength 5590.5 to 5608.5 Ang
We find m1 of 23.67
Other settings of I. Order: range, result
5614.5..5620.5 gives 27.49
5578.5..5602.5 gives 27.76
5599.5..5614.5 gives 28.12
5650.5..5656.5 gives 26.62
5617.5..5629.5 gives 27.08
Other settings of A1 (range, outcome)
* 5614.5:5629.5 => 26.1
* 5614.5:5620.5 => 26.5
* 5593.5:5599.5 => 26.9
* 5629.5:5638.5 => 25.8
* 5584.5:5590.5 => 25.1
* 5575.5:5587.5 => 26.8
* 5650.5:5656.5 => 25.7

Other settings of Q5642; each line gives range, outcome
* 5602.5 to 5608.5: 27.7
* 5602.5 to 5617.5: 27.3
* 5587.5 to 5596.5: 24.9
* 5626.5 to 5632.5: 25.8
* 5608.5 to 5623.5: 26.8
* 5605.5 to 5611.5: 28.1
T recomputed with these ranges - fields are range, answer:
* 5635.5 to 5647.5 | 24.59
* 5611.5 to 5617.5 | 25.67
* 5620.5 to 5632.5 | 24.53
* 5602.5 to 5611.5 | 27.21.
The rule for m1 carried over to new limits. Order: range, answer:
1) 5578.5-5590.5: 23.29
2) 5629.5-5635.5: 24.44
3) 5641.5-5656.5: 24.8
